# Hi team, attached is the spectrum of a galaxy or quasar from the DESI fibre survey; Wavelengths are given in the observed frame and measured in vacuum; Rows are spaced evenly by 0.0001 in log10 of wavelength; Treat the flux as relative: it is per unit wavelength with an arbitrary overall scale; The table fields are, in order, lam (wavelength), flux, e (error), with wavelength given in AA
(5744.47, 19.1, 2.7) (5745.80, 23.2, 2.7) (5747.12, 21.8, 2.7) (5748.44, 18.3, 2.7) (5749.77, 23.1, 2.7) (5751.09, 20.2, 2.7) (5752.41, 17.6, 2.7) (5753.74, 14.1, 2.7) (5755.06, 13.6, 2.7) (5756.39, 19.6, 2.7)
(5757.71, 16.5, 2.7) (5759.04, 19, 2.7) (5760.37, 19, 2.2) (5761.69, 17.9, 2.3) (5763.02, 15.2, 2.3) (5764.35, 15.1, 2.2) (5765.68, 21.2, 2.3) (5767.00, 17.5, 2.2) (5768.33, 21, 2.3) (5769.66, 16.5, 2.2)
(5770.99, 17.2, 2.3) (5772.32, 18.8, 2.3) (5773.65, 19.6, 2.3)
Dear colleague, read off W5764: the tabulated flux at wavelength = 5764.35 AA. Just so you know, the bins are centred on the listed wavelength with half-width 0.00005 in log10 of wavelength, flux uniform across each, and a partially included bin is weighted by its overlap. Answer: 15.1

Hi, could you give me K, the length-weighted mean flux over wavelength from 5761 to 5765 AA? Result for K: 16.1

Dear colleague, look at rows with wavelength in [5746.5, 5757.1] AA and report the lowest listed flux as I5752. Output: 13.6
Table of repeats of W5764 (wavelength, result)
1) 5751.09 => 20.2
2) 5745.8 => 23.2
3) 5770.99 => 17.2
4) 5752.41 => 17.6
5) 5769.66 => 16.5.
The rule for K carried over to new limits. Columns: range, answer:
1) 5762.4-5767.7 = 17.3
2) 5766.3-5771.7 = 18.1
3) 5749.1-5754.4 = 18.7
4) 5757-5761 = 18.2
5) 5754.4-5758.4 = 16.6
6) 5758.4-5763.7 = 17.8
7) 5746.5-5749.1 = 20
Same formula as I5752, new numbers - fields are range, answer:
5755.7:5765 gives 15.1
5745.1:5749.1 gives 18.3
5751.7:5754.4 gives 14.1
